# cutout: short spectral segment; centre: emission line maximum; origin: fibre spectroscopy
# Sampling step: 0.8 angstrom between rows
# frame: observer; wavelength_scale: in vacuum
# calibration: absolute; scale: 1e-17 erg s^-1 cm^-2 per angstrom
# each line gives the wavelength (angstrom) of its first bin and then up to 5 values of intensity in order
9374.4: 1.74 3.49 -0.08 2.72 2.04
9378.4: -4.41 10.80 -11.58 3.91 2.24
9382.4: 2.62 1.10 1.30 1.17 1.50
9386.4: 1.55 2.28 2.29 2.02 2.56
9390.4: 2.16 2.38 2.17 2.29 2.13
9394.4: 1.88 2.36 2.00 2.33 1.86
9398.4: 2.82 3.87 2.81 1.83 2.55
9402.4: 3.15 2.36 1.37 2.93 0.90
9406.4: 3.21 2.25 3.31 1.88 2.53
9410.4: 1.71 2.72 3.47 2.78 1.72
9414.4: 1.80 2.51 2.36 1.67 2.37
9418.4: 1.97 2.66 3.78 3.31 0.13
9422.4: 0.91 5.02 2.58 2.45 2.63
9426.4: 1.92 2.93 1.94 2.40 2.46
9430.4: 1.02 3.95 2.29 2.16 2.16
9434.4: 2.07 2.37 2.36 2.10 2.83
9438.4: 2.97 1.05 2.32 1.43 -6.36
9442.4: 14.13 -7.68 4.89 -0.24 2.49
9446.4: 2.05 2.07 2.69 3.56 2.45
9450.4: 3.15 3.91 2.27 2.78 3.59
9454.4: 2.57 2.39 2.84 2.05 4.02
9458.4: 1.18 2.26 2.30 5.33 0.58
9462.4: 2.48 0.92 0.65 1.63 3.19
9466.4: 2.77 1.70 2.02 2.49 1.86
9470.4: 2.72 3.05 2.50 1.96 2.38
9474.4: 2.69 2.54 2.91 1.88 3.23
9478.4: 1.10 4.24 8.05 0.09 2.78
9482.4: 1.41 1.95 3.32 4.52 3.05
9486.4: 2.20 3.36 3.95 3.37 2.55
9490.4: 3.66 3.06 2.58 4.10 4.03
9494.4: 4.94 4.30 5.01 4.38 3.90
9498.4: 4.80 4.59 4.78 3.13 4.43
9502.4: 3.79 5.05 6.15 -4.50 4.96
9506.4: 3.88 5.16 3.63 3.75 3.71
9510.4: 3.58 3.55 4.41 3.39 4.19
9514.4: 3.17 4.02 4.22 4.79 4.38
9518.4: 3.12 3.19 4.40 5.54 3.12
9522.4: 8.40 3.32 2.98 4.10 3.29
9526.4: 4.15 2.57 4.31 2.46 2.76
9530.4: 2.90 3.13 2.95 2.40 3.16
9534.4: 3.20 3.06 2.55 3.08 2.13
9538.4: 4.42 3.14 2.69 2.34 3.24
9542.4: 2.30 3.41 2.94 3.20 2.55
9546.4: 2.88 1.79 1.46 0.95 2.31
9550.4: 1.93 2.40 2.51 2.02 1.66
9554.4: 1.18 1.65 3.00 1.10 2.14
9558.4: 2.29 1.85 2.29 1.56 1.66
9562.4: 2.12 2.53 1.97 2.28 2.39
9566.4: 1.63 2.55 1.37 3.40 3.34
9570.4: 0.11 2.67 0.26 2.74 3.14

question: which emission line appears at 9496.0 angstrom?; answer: [S II]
